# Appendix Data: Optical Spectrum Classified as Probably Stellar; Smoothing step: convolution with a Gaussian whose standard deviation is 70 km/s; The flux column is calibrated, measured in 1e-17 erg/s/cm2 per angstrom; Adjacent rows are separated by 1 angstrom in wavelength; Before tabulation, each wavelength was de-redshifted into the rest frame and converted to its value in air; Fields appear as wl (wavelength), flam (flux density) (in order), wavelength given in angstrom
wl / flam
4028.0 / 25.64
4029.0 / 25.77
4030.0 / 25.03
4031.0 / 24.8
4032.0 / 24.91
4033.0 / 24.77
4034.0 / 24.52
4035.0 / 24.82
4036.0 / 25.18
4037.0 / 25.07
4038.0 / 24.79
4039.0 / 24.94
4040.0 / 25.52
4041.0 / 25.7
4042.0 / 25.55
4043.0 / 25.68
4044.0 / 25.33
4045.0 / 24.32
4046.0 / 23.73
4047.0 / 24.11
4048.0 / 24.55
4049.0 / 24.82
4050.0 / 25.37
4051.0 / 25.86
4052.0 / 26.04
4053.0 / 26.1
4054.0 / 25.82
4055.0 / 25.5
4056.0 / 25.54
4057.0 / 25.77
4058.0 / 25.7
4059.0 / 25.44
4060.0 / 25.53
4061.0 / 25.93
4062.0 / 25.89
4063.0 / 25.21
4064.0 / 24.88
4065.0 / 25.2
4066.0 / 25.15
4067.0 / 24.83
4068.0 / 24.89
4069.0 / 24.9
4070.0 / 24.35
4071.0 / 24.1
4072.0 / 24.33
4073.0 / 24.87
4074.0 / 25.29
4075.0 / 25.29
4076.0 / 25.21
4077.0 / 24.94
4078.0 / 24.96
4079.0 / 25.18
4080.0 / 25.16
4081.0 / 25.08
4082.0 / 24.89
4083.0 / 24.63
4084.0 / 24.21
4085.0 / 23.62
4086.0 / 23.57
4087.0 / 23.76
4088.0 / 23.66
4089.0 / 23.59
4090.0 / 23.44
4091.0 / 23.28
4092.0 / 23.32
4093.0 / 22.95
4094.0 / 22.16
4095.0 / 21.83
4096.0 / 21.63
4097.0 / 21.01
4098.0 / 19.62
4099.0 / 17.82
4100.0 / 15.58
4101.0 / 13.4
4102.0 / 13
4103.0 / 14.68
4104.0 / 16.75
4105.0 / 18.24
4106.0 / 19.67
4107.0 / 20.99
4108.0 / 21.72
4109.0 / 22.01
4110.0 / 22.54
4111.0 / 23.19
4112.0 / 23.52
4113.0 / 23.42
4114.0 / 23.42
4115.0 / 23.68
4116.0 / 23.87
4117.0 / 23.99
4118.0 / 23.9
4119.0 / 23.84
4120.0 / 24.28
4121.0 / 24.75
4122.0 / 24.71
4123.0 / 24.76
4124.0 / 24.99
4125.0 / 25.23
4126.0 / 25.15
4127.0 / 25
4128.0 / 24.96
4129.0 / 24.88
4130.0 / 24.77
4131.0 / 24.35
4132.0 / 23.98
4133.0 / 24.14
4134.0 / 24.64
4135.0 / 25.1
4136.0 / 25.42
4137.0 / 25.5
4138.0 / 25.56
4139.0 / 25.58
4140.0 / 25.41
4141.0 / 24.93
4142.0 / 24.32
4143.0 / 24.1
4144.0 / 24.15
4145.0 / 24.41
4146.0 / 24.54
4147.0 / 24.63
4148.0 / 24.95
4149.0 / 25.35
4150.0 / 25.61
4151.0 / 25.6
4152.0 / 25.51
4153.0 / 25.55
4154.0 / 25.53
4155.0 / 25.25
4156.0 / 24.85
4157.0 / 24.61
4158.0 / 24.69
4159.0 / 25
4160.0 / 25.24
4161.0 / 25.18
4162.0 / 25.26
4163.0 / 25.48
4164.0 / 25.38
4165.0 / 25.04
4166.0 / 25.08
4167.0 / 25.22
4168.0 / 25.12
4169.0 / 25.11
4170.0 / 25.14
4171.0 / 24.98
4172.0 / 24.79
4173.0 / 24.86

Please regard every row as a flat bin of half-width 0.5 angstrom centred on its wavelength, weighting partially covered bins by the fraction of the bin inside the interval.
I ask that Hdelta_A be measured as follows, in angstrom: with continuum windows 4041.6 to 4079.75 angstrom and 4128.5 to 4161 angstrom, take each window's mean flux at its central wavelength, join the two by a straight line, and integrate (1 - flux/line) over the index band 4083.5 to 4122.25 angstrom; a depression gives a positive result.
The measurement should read 5.3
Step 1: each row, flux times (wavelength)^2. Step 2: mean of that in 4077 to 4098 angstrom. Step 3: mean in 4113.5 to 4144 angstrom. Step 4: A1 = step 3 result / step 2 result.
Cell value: 1.07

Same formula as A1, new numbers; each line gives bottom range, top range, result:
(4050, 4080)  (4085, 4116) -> 0.85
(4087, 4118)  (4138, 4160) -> 1.22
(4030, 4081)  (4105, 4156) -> 1.00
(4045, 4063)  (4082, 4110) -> 0.84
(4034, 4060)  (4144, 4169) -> 1.05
